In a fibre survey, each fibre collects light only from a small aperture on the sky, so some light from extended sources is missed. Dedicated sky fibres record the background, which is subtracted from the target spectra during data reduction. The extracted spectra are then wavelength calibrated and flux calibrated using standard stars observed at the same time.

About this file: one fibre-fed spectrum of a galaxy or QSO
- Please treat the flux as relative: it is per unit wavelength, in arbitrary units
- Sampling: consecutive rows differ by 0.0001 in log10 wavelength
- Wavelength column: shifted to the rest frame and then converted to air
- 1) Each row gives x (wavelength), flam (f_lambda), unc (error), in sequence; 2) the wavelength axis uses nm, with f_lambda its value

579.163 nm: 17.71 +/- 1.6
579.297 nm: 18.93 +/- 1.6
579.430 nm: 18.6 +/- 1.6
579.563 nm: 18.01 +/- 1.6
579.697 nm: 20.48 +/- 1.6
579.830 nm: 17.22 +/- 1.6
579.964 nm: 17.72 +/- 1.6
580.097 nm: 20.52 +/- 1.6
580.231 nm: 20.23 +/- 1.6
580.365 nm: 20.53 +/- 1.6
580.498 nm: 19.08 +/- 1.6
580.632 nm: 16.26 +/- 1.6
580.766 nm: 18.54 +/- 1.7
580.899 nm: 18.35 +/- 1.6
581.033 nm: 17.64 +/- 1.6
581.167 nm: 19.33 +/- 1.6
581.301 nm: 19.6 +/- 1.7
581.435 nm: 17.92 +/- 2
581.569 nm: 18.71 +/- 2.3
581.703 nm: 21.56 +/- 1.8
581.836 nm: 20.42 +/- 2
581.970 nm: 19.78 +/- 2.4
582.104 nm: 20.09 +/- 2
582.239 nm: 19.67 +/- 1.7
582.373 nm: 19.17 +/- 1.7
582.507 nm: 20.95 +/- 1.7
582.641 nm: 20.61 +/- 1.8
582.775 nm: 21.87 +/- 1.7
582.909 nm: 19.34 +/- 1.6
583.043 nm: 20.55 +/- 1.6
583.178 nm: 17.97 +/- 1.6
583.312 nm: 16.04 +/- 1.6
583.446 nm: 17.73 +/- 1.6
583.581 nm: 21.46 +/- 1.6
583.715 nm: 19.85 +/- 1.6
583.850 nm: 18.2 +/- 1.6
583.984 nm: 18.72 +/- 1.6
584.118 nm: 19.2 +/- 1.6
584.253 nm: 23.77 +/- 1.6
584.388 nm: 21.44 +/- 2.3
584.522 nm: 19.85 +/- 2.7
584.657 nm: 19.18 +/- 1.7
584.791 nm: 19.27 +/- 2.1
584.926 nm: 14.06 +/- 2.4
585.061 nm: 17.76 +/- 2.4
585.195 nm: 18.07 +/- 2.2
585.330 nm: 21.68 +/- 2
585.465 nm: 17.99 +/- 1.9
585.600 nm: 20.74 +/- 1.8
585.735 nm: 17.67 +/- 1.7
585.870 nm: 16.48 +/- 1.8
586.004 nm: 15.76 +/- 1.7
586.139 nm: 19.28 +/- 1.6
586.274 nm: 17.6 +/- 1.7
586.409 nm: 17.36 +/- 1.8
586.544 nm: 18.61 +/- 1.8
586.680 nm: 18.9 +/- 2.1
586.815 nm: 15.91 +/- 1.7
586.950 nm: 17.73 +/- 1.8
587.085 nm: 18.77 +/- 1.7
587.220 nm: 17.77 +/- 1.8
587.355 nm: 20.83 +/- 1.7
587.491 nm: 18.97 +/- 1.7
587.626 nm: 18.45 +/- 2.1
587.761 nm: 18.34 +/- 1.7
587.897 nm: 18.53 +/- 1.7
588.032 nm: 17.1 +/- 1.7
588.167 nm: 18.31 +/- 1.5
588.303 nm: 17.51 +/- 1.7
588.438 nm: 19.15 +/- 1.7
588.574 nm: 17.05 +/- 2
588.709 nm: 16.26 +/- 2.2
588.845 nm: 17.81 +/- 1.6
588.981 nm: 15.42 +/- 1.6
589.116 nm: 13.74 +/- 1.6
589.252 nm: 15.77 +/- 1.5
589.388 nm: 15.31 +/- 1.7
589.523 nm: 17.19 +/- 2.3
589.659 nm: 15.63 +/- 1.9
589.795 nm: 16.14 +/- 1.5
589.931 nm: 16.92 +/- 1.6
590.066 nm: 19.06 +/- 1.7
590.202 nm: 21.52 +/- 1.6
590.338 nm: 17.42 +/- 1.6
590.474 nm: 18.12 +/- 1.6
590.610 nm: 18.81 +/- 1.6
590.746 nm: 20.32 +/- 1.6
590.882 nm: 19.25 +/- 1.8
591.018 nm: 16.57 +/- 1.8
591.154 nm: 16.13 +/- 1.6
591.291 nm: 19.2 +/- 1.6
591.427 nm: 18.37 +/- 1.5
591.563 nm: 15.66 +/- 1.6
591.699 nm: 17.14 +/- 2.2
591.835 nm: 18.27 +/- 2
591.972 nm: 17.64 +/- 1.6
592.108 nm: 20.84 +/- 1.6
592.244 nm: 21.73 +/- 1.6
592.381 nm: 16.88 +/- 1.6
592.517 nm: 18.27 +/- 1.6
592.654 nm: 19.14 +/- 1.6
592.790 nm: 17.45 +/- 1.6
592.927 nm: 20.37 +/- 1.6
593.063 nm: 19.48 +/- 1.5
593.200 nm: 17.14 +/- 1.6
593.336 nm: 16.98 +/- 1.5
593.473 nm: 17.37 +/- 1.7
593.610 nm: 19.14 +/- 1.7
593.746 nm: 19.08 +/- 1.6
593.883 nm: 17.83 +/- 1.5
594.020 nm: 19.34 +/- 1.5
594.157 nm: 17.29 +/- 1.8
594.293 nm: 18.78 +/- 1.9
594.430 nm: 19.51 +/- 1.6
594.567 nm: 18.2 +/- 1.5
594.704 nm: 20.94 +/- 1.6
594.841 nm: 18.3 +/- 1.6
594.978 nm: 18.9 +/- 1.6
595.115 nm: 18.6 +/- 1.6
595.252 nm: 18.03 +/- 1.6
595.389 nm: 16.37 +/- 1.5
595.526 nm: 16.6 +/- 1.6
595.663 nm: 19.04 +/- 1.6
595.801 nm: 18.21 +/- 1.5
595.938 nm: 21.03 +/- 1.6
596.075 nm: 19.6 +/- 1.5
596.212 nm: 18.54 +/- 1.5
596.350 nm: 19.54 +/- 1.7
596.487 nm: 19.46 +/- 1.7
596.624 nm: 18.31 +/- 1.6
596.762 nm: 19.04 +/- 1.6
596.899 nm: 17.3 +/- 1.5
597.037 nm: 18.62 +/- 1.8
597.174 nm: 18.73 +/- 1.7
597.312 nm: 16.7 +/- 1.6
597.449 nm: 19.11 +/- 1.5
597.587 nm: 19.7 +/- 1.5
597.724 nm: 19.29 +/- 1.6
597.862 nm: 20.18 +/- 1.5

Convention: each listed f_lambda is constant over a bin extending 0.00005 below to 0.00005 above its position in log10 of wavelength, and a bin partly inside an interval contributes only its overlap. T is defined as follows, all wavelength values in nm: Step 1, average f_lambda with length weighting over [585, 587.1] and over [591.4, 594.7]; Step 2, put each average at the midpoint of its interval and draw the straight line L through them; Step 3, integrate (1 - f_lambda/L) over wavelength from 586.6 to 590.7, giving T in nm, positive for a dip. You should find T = 0.14 nm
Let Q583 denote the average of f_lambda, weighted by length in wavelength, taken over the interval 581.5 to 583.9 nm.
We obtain 19.7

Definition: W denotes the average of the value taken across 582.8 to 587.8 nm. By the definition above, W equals 18.7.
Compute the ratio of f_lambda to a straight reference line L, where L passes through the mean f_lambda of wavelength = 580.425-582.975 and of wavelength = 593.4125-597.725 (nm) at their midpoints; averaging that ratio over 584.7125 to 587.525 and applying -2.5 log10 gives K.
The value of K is 0.06 mag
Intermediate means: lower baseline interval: 19.4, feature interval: 18.1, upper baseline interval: 18.6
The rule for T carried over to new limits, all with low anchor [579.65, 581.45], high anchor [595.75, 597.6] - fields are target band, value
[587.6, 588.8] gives 0.06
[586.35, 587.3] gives 0.05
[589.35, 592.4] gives 0.13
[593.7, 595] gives 0.00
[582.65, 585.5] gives -0.07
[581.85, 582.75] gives -0.06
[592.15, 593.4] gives 0.01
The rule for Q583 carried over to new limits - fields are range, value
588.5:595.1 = 18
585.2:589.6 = 17.7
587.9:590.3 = 17.1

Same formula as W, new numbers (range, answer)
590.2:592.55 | 18.4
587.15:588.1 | 18.6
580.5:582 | 18.9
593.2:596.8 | 18.6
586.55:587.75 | 18.4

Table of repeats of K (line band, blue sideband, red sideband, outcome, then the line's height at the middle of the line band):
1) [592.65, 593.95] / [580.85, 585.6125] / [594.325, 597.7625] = 0.03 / 18.8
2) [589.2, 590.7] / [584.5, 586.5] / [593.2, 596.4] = 0.05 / 18.3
